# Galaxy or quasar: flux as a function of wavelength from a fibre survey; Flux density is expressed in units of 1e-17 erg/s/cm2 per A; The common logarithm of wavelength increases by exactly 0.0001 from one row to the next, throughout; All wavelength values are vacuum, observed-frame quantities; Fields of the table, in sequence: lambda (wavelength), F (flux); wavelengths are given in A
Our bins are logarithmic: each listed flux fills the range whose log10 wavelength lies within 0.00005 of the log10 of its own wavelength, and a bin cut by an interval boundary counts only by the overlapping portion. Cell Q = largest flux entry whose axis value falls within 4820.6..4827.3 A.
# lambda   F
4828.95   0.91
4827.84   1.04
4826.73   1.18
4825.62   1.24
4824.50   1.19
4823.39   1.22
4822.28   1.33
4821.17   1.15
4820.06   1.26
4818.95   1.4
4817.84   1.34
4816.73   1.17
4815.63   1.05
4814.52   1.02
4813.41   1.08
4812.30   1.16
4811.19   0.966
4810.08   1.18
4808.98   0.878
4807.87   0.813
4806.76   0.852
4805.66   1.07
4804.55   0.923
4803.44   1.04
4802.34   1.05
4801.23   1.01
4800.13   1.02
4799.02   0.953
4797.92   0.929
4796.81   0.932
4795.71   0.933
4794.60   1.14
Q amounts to 1.33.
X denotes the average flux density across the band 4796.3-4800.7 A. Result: 0.959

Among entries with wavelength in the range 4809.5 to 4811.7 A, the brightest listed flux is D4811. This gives 1.18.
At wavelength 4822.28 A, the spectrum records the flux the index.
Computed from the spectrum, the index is 1.33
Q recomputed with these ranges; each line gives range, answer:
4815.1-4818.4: 1.34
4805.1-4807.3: 1.07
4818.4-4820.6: 1.4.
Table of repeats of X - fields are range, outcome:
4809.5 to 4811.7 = 1.07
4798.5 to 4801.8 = 0.994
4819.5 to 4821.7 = 1.21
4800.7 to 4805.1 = 1.01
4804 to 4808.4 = 0.915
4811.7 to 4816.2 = 1.08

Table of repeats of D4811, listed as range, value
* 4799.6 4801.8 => 1.02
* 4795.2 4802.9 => 1.05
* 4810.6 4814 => 1.16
